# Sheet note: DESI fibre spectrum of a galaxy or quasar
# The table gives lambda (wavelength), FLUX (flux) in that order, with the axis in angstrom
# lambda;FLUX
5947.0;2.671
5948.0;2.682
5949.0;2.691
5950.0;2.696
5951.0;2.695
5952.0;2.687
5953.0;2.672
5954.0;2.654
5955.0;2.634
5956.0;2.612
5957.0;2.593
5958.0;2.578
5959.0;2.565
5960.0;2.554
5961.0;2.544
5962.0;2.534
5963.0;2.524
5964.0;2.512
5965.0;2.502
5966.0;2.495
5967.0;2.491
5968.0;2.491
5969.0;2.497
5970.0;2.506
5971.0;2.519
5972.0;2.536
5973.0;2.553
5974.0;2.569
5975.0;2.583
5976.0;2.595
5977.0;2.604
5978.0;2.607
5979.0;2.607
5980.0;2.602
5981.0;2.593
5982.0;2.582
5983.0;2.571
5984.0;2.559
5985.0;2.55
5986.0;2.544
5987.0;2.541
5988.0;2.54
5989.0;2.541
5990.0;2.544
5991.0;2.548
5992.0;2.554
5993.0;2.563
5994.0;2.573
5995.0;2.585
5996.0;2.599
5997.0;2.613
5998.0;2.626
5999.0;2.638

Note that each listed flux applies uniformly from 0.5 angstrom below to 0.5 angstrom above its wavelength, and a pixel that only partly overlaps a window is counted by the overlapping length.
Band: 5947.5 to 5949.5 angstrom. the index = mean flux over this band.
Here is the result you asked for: 2.69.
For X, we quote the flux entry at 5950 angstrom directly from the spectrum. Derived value 2.696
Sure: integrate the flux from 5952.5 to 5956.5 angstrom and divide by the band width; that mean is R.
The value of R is 2.64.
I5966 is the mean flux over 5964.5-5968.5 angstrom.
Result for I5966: 2.49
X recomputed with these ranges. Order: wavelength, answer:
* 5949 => 2.691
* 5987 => 2.541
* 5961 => 2.544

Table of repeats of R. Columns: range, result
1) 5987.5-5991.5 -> 2.54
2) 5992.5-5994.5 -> 2.57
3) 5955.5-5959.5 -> 2.59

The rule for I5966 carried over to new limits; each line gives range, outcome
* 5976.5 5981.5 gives 2.6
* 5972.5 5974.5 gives 2.56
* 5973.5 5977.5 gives 2.59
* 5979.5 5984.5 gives 2.58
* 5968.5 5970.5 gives 2.5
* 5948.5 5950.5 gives 2.69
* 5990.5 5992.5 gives 2.55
